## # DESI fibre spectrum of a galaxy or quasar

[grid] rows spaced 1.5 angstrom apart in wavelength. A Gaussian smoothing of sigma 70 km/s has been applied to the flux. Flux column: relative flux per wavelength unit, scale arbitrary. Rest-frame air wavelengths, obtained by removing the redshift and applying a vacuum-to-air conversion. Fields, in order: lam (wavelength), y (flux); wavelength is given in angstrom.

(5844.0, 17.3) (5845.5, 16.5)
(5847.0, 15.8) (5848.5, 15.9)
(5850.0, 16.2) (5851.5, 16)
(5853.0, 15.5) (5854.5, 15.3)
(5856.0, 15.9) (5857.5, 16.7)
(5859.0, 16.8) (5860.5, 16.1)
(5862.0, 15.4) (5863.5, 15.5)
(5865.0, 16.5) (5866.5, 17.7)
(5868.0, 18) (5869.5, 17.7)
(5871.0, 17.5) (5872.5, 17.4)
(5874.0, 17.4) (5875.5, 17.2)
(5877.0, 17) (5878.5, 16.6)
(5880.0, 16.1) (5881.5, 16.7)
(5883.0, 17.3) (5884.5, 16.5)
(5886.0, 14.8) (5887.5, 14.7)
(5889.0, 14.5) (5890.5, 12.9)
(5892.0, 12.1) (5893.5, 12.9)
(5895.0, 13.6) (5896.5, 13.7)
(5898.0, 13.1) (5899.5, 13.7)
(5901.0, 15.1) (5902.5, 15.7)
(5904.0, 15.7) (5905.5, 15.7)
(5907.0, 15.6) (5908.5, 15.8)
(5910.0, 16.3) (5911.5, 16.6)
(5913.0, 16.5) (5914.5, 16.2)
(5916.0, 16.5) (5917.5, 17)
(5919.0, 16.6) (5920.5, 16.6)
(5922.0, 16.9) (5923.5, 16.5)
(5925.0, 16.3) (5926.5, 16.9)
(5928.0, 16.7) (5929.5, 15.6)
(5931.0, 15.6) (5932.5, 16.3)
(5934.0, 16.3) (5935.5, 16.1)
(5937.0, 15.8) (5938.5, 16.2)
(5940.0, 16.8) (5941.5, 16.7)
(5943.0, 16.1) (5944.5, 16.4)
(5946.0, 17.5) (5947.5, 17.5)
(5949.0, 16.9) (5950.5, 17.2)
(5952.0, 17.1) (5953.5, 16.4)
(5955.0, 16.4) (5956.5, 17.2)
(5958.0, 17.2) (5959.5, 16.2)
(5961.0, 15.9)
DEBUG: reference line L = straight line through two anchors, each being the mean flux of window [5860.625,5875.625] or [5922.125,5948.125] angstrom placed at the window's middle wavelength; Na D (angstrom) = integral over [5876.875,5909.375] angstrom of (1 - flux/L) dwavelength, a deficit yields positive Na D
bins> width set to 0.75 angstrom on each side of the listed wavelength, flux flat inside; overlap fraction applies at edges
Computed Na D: 3.5 angstrom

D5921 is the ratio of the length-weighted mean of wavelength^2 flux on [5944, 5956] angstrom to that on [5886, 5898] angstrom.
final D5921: 1.28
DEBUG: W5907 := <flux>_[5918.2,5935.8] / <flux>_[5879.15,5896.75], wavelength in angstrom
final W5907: 1.11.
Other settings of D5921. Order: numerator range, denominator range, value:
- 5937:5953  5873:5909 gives 1.13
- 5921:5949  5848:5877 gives 1.02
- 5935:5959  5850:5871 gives 1.05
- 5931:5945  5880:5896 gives 1.13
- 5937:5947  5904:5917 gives 1.04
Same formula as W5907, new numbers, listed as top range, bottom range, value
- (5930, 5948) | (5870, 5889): 0.99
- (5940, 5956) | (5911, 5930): 1.02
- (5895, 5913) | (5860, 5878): 0.89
